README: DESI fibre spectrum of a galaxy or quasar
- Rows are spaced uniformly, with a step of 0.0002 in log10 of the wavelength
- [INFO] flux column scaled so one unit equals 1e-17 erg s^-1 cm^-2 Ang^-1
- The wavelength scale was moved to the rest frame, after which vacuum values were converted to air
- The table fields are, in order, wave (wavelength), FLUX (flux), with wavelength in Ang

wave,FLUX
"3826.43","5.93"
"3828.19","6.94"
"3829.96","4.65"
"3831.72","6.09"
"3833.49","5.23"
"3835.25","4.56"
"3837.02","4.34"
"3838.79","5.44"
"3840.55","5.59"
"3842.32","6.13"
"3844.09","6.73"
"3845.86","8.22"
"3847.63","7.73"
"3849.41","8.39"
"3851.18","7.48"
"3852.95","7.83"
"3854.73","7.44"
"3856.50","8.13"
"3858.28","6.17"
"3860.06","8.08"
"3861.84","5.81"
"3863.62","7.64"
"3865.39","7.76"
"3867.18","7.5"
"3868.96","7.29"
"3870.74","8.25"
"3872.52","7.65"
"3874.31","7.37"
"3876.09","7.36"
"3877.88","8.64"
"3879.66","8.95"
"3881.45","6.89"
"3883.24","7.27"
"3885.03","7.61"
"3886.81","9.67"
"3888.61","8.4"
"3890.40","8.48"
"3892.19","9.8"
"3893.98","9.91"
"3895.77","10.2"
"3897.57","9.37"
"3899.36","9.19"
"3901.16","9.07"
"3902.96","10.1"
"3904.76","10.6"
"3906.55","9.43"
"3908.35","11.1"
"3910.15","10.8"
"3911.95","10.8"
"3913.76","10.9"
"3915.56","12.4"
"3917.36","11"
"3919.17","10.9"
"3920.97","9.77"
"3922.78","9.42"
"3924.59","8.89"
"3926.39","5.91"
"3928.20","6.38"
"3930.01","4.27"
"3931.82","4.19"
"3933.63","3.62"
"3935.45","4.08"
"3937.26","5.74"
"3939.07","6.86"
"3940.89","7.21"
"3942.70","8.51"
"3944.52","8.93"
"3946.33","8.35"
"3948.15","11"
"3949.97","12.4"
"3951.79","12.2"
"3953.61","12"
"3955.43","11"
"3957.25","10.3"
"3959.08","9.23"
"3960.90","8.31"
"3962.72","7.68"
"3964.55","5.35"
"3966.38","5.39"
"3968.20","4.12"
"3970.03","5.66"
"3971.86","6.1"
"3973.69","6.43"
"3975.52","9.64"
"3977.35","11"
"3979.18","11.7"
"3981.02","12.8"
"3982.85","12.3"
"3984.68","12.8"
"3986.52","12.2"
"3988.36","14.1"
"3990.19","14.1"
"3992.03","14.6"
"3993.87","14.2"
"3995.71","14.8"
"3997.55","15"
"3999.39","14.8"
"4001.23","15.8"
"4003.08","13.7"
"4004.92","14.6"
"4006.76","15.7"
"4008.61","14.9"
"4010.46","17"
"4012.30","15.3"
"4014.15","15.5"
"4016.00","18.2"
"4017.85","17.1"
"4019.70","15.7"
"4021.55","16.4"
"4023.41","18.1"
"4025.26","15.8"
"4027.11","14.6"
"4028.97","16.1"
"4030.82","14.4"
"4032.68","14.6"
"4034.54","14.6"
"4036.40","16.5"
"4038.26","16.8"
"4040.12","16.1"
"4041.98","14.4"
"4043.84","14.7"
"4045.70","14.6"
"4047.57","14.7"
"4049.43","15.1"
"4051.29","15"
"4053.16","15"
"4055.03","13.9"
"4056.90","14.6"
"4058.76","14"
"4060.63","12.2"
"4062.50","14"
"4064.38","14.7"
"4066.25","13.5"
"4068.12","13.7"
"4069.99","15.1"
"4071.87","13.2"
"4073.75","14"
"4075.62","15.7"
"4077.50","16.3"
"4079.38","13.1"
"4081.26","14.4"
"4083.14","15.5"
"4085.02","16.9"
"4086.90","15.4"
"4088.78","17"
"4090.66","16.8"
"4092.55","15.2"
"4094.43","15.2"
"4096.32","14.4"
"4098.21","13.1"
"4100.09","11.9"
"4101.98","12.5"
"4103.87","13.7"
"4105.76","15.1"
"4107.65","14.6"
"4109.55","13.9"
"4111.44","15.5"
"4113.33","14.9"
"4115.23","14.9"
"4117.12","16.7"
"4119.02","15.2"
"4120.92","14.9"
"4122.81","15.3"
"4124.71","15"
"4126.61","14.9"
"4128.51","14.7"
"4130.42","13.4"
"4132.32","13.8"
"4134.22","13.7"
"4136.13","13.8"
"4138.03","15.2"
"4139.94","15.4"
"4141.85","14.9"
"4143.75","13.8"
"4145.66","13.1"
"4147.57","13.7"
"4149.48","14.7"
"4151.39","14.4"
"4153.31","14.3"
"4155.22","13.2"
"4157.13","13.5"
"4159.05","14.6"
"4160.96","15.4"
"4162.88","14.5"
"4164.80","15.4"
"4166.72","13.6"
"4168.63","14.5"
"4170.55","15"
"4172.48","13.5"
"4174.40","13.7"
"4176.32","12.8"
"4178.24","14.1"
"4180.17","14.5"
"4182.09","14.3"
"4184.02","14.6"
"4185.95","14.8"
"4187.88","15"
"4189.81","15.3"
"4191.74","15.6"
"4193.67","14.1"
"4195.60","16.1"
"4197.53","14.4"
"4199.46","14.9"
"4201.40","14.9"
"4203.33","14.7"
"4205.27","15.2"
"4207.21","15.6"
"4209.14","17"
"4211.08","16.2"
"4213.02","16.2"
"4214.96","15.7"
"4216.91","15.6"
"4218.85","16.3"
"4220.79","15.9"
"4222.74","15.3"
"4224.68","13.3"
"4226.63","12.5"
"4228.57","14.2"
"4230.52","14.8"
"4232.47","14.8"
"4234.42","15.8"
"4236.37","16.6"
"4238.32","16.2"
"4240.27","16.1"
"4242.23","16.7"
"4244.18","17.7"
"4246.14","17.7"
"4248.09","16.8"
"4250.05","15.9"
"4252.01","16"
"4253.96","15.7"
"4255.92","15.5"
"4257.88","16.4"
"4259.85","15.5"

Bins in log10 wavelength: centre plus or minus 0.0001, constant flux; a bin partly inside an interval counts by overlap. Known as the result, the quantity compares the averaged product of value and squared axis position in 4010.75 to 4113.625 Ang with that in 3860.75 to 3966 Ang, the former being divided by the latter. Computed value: 1.88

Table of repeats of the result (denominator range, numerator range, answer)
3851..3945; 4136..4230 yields 2.05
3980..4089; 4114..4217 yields 1.05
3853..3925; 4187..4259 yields 2.06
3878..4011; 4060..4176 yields 1.58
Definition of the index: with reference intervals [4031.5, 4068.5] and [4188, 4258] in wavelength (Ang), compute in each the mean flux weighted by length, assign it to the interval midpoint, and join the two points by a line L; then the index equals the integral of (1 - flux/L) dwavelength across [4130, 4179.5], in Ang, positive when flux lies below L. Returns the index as 3.4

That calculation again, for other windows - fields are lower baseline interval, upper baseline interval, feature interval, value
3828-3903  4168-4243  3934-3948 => 3.1 Ang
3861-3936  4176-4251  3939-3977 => 4.9 Ang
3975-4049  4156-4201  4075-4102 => -0.5 Ang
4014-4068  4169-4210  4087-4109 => 0.7 Ang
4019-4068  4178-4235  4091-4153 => 2.4 Ang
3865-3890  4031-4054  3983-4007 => -2.1 Ang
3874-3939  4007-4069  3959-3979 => 7.6 Ang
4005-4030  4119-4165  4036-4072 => 2.4 Ang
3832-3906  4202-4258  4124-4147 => -1.1 Ang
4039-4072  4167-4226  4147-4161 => 0.6 Ang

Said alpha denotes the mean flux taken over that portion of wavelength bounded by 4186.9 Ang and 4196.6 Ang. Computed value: 15.2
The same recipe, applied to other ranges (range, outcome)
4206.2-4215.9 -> 16.1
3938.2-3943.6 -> 7.53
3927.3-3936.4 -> 4.51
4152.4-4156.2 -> 13.8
